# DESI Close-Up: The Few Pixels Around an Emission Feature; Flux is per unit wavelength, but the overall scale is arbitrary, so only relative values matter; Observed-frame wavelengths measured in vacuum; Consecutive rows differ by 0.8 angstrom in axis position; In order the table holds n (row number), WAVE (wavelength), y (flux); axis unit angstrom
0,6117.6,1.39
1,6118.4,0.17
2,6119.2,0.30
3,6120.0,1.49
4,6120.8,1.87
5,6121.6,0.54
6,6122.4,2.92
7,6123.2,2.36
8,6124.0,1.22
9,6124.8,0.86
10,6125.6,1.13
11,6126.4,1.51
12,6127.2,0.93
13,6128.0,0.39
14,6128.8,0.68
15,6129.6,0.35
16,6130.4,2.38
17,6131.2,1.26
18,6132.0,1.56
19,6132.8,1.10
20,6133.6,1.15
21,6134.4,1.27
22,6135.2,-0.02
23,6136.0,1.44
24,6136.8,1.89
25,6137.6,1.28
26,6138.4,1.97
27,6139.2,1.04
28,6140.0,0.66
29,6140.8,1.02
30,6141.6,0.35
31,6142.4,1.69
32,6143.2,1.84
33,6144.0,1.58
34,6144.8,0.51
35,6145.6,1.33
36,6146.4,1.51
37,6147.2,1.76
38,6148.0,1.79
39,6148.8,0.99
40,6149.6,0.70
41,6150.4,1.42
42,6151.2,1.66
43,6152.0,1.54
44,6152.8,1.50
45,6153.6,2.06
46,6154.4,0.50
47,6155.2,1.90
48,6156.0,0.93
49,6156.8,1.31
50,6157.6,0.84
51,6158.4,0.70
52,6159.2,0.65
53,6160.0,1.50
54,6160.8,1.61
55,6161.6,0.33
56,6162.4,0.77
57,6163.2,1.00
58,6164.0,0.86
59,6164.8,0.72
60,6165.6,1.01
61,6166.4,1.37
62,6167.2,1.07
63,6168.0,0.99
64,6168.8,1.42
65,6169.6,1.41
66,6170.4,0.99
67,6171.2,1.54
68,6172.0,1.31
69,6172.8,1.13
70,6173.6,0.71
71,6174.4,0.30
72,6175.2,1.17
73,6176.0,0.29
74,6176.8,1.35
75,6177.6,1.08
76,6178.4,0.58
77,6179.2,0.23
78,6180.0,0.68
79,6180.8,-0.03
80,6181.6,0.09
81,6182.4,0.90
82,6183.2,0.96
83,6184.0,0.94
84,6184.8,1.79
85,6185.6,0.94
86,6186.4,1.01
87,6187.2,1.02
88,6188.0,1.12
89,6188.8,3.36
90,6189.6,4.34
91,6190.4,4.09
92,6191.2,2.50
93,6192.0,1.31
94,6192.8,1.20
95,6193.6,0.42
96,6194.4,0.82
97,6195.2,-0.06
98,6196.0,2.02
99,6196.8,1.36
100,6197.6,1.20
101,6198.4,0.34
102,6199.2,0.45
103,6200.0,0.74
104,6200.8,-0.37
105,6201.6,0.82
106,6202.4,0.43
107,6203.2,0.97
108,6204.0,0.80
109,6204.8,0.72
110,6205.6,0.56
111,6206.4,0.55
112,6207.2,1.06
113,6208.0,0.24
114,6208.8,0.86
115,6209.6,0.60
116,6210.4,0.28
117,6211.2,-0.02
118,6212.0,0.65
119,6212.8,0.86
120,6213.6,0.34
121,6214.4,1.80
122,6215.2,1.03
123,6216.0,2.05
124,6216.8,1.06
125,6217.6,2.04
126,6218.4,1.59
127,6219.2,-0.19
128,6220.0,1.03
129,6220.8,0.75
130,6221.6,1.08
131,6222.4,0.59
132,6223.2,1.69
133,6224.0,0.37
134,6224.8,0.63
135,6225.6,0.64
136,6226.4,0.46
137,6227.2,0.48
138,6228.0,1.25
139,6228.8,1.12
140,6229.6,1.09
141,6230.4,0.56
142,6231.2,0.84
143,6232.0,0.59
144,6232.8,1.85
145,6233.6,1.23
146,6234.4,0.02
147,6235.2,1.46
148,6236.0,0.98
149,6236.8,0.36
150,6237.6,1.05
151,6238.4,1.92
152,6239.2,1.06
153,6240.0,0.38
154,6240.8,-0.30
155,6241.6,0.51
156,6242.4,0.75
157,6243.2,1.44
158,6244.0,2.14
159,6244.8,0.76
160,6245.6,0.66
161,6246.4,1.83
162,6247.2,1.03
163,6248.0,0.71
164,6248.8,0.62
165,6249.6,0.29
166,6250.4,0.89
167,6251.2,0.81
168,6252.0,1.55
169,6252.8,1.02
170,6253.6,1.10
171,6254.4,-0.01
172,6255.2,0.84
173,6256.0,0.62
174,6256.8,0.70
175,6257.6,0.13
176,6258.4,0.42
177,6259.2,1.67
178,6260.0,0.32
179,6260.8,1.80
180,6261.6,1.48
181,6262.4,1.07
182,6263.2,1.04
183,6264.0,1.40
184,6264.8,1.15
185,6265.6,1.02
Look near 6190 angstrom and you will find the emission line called H-beta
